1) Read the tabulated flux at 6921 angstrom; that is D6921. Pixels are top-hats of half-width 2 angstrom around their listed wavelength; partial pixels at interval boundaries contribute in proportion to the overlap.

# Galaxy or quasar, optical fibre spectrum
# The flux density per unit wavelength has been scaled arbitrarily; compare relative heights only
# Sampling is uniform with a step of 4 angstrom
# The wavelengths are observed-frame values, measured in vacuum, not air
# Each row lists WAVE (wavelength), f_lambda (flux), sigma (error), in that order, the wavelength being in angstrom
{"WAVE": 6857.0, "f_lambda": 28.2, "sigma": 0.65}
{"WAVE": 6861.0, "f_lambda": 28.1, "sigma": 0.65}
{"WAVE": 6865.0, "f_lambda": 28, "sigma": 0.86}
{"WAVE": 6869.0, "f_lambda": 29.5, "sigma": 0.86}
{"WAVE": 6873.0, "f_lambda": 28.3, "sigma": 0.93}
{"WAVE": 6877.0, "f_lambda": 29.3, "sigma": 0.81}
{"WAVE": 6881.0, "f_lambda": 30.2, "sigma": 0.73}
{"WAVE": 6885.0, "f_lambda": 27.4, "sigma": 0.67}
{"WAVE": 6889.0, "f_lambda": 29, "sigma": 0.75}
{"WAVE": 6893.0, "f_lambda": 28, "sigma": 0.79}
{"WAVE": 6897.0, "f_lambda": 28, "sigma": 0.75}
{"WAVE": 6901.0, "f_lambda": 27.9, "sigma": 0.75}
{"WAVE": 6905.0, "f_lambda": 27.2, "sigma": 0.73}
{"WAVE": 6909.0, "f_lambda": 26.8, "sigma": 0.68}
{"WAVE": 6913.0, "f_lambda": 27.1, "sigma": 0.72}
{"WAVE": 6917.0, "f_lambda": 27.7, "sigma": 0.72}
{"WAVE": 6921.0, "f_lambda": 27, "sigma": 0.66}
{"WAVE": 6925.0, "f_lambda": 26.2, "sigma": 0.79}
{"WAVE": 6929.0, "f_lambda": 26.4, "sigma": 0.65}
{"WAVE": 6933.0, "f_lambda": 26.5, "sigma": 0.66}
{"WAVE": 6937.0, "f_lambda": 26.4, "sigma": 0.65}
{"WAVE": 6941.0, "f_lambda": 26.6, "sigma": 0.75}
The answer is 27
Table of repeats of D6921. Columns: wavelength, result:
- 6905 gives 27.2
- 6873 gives 28.3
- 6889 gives 29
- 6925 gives 26.2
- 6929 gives 26.4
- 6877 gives 29.3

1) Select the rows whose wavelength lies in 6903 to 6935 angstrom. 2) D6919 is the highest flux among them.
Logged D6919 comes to 27.7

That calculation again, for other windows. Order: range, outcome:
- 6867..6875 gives 29.5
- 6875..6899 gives 30.2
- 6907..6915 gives 27.1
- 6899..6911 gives 27.9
